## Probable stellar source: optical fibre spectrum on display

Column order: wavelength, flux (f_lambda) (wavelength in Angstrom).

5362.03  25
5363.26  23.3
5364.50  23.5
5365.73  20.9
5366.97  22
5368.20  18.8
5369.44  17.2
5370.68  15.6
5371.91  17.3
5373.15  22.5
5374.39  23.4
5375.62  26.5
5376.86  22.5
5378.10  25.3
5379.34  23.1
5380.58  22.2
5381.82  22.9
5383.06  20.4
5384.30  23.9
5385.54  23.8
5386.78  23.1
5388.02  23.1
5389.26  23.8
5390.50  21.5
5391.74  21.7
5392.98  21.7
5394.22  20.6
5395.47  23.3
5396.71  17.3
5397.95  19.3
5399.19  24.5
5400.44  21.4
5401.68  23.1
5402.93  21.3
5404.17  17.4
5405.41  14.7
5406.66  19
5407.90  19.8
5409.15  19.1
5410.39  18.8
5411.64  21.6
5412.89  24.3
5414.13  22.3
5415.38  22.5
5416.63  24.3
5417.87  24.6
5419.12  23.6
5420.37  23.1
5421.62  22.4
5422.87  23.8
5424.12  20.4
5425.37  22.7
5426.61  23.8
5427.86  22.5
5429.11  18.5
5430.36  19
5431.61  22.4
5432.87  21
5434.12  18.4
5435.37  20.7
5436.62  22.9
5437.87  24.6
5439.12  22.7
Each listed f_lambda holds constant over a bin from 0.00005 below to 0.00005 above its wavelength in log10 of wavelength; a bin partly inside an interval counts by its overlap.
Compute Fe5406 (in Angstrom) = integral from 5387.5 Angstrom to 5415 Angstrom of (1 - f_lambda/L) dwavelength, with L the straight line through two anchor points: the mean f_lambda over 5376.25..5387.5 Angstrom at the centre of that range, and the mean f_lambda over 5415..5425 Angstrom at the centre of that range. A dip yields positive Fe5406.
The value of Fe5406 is 2.6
